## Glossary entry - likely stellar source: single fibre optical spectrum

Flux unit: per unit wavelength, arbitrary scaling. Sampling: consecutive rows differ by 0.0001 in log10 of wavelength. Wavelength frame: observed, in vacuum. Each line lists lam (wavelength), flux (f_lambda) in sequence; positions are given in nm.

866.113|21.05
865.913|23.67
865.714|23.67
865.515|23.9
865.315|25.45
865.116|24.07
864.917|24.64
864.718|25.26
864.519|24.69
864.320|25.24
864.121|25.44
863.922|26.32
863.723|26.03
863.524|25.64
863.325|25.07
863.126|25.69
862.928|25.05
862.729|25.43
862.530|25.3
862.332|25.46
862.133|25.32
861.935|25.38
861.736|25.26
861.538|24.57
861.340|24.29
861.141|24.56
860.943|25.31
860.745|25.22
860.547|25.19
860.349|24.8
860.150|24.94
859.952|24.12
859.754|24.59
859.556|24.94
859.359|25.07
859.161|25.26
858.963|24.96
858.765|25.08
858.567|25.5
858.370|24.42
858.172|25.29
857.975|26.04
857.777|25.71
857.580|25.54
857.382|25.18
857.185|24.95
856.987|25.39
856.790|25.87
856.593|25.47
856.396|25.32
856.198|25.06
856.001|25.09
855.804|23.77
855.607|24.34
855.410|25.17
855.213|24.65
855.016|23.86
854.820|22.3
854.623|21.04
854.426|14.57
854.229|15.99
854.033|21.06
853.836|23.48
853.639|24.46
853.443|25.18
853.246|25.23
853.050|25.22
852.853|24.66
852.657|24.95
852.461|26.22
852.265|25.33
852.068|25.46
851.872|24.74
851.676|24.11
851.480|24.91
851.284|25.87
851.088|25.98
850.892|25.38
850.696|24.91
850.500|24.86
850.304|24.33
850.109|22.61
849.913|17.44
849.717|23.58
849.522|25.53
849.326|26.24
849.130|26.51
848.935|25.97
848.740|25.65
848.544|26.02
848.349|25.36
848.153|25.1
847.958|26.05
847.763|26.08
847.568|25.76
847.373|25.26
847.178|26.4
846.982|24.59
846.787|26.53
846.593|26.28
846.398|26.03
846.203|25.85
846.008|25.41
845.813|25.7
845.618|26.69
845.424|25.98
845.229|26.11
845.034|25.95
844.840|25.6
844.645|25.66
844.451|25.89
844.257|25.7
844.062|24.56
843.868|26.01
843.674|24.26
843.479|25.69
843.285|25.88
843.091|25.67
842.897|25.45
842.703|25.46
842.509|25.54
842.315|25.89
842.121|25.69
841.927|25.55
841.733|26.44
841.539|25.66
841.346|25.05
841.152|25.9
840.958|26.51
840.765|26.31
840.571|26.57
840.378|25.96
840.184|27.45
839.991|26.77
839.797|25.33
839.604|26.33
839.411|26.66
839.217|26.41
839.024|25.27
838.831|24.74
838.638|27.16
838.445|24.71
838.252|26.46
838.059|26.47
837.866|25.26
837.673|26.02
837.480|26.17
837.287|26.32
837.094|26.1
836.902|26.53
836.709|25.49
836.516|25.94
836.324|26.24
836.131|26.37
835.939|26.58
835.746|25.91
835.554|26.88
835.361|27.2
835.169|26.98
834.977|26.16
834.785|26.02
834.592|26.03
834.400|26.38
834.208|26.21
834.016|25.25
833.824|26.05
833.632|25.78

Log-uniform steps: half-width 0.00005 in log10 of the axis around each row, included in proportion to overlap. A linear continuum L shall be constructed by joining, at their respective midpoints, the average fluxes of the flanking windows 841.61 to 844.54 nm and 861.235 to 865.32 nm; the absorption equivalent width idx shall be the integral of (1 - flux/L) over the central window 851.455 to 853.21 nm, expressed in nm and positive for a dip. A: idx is 0.02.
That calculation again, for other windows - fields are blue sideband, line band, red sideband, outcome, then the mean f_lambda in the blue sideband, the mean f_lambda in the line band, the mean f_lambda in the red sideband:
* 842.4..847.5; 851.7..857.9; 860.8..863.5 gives 0.33 nm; 25.7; 24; 25.1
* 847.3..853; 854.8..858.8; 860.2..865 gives 0.02 nm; 25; 25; 25.2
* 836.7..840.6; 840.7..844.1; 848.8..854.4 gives -0.01 nm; 26.1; 25.7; 24.2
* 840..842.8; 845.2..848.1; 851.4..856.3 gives -0.10 nm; 26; 25.9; 23.6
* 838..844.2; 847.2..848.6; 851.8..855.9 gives -0.06 nm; 25.9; 25.7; 23.4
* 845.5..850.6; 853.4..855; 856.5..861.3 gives 0.26 nm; 25.2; 21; 25.1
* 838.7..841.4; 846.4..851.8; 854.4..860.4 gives 0.05 nm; 26.1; 25.1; 24.6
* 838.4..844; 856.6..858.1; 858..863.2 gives -0.02 nm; 25.9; 25.5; 25.1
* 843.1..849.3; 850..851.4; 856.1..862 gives 0.04 nm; 25.8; 24.8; 25.1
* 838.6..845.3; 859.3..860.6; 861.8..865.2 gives 0.03 nm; 25.8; 24.8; 25.3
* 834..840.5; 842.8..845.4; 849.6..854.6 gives -0.06 nm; 26.2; 25.6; 23.6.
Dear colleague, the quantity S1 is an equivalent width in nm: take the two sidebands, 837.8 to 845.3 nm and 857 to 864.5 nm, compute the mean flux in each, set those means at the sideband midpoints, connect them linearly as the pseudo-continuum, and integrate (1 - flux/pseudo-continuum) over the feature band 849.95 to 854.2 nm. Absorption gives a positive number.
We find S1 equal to 0.17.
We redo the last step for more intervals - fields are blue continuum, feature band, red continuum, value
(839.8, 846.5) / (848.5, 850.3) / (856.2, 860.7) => 0.09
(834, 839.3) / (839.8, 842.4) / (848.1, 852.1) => -0.04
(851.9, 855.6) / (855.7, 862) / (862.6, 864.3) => -0.15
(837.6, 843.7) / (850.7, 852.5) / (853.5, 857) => -0.11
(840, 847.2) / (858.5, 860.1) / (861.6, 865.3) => 0.03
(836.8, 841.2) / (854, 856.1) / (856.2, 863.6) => 0.28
